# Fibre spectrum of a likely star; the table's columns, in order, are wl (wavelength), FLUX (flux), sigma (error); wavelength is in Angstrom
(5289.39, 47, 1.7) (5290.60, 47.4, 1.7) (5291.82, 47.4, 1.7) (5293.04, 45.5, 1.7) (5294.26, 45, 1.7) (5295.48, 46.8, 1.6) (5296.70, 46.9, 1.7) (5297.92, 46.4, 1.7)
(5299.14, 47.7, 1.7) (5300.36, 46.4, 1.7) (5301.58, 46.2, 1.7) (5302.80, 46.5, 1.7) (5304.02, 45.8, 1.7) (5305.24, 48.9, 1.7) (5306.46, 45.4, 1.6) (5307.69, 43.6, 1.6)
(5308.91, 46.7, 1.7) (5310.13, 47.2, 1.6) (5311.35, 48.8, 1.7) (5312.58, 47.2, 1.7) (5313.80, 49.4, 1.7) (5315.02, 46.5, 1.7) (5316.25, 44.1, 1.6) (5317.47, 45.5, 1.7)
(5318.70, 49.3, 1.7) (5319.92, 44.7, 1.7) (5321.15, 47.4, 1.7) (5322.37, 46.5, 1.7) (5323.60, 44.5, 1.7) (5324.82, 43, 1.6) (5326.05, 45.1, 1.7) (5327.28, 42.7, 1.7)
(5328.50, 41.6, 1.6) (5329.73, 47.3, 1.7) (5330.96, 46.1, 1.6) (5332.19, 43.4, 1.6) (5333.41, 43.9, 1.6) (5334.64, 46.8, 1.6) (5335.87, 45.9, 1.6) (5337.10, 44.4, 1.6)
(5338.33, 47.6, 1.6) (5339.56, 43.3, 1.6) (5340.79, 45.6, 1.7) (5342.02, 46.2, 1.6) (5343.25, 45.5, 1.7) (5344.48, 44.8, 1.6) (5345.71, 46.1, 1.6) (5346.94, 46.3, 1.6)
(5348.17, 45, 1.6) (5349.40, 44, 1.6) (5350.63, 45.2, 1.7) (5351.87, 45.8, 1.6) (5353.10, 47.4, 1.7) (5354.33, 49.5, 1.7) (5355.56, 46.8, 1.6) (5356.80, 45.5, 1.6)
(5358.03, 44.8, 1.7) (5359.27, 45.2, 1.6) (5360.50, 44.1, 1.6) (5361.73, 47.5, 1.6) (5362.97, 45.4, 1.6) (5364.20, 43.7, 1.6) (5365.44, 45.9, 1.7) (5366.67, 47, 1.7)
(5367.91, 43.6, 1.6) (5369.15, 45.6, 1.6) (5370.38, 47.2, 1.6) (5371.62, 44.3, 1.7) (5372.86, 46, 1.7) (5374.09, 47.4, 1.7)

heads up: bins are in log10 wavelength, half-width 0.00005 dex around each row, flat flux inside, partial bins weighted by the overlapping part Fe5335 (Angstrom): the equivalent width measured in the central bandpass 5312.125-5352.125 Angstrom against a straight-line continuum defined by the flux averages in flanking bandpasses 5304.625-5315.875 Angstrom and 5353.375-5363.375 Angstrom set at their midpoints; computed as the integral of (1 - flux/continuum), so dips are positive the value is 1.0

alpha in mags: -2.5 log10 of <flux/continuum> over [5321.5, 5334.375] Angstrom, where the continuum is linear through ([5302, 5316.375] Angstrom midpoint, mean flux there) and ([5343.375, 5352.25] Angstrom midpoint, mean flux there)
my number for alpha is 0.036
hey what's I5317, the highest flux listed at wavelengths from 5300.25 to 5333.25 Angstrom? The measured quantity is 49.4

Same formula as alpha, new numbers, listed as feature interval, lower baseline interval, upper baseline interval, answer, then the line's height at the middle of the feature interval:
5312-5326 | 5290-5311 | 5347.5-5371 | 0.00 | 46.3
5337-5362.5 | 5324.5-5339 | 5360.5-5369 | -0.01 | 45.1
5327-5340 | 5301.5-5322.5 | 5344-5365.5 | 0.03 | 46.2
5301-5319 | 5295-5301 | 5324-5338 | -0.02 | 46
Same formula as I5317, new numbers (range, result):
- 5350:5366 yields 49.5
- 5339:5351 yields 46.3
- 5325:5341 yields 47.6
